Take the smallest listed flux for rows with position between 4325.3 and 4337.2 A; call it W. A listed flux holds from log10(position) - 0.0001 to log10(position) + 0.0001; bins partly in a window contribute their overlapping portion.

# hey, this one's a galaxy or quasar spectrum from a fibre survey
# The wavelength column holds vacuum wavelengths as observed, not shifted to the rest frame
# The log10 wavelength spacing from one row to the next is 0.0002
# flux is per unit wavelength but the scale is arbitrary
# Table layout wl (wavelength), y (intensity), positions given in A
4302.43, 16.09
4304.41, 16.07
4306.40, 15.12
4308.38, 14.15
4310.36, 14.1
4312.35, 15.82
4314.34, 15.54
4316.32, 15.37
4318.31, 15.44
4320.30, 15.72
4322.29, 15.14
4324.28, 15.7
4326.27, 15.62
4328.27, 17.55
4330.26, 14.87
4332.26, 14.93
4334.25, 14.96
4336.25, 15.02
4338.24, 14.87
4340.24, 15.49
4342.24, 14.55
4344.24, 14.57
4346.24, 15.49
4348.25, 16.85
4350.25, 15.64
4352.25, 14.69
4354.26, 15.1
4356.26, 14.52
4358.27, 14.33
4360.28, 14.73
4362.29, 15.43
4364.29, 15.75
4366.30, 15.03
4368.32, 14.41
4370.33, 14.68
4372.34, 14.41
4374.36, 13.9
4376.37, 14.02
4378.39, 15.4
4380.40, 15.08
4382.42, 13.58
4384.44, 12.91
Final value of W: 14.87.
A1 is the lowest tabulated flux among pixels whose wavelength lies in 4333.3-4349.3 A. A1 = 14.55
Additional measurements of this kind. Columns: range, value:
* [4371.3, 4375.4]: 13.9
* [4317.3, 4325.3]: 15.14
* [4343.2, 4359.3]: 14.33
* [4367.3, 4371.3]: 14.41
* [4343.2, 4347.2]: 14.57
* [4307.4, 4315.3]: 14.1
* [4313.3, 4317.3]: 15.37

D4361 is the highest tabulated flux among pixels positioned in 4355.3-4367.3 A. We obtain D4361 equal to 15.75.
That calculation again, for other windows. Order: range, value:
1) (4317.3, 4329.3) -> 17.55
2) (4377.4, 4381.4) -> 15.4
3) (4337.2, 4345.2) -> 15.49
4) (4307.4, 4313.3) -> 15.82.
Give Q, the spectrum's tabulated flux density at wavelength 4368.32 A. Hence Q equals 14.41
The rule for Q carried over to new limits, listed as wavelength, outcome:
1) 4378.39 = 15.4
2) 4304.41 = 16.07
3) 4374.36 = 13.9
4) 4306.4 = 15.12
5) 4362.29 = 15.43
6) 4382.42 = 13.58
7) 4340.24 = 15.49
